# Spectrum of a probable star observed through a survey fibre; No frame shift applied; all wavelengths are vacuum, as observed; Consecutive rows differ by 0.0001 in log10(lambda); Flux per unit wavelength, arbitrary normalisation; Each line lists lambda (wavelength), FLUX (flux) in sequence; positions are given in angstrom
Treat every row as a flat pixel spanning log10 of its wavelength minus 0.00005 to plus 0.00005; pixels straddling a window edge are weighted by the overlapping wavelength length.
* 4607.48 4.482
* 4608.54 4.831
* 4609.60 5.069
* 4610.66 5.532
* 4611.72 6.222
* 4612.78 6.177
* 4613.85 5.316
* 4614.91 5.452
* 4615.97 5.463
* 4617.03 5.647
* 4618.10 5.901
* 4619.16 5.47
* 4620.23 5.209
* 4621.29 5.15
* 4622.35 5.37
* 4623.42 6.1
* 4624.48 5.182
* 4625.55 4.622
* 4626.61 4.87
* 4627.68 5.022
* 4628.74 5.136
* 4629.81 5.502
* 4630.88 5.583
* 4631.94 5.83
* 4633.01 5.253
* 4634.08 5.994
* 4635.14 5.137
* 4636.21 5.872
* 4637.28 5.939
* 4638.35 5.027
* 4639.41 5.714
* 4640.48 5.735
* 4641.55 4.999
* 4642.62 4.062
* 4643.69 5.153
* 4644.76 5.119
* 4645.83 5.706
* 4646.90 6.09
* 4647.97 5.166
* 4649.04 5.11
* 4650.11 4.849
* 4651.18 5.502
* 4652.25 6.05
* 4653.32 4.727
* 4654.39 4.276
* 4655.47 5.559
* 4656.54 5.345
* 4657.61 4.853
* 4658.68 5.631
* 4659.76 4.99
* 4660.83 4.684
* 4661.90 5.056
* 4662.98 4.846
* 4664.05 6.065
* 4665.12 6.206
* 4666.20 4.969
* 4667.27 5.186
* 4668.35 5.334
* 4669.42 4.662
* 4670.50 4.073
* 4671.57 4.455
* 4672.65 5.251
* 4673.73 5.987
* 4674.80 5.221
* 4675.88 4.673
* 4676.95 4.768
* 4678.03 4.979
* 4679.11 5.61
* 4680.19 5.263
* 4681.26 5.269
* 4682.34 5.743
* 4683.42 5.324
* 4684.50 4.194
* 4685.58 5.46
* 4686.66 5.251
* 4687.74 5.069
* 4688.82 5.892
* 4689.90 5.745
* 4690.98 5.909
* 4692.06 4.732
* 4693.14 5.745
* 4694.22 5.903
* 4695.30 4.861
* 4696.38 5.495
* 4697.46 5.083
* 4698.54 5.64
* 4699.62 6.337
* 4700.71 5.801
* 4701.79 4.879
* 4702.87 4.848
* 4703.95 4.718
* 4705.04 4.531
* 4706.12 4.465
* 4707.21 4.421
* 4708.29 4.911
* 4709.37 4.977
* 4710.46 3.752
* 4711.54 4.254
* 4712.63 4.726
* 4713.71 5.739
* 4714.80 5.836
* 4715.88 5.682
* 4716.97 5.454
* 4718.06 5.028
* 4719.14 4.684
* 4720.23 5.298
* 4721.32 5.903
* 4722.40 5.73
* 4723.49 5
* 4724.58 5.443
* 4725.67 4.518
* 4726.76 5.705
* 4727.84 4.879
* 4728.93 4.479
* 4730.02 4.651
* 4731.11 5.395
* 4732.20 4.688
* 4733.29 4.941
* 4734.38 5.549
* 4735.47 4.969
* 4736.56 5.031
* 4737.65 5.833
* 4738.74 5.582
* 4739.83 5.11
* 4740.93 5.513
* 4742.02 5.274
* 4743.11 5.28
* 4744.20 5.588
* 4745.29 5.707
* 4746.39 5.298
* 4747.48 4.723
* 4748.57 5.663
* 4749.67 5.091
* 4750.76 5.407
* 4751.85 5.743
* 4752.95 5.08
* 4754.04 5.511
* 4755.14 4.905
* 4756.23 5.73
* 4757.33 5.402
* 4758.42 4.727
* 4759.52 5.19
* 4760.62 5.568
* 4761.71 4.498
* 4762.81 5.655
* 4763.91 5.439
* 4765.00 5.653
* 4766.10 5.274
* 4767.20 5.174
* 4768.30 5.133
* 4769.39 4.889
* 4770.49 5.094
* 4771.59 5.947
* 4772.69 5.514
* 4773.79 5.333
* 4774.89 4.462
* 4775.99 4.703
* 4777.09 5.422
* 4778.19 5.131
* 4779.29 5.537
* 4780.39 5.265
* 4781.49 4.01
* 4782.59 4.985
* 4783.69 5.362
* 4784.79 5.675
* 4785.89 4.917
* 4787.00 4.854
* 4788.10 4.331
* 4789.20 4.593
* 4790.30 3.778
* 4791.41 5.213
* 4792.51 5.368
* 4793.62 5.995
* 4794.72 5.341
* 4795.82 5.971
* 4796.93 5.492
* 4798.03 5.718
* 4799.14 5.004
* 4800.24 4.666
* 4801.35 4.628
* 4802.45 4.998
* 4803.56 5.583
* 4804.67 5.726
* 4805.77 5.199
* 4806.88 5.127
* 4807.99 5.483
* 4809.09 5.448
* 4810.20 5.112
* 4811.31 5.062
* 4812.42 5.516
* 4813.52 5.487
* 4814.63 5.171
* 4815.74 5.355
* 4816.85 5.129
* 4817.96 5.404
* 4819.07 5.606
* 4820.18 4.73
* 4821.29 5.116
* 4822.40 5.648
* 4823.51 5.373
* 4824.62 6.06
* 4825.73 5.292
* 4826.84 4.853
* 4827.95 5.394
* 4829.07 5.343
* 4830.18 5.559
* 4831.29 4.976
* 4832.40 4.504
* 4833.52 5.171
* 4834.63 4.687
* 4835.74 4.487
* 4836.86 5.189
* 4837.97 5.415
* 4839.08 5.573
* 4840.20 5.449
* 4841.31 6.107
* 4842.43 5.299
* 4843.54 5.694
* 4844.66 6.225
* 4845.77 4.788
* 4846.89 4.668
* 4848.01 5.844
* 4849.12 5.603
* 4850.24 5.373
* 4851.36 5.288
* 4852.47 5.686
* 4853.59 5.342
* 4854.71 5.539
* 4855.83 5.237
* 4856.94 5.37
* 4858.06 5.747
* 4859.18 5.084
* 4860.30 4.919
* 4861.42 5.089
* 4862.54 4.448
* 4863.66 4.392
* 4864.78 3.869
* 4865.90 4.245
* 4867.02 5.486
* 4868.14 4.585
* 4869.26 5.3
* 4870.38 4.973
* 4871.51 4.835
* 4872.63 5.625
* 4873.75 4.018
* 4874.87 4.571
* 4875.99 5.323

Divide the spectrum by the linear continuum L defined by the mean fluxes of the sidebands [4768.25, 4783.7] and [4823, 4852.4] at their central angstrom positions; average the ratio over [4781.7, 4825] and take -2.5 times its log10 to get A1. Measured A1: 0.00 mag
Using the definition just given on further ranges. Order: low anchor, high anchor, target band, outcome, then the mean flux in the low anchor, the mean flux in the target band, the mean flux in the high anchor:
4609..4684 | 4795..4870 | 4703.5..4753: 0.03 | 5.3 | 5.14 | 5.24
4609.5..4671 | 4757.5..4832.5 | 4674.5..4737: 0.03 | 5.33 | 5.16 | 5.21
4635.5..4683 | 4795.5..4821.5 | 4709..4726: 0.02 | 5.22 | 5.13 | 5.28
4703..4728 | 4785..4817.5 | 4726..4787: -0.02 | 5.03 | 5.22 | 5.19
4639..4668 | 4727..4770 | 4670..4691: 0.01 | 5.24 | 5.19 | 5.24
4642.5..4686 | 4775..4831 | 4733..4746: -0.04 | 5.17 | 5.37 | 5.21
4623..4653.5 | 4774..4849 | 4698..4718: 0.05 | 5.35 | 5.05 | 5.22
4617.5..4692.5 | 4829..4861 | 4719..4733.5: 0.04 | 5.27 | 5.11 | 5.32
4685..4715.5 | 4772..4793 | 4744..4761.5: -0.05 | 5.18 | 5.31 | 4.98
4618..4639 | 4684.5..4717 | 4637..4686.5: 0.02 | 5.4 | 5.19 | 5.18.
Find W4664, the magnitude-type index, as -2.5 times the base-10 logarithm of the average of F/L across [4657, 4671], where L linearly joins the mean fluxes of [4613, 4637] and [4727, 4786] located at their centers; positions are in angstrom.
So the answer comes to 0.05 mag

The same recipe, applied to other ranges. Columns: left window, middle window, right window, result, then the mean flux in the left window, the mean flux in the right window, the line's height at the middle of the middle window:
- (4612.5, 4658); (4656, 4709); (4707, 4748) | 0.01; 5.35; 5.15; 5.25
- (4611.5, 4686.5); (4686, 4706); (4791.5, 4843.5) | -0.01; 5.29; 5.3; 5.29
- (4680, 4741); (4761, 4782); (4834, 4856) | 0.02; 5.19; 5.38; 5.27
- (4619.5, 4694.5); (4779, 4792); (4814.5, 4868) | 0.08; 5.27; 5.22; 5.24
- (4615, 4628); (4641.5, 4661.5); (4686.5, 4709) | 0.03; 5.34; 5.25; 5.31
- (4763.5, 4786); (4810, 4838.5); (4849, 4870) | -0.02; 5.19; 5.07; 5.12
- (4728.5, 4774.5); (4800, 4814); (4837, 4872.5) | 0.00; 5.27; 5.21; 5.24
